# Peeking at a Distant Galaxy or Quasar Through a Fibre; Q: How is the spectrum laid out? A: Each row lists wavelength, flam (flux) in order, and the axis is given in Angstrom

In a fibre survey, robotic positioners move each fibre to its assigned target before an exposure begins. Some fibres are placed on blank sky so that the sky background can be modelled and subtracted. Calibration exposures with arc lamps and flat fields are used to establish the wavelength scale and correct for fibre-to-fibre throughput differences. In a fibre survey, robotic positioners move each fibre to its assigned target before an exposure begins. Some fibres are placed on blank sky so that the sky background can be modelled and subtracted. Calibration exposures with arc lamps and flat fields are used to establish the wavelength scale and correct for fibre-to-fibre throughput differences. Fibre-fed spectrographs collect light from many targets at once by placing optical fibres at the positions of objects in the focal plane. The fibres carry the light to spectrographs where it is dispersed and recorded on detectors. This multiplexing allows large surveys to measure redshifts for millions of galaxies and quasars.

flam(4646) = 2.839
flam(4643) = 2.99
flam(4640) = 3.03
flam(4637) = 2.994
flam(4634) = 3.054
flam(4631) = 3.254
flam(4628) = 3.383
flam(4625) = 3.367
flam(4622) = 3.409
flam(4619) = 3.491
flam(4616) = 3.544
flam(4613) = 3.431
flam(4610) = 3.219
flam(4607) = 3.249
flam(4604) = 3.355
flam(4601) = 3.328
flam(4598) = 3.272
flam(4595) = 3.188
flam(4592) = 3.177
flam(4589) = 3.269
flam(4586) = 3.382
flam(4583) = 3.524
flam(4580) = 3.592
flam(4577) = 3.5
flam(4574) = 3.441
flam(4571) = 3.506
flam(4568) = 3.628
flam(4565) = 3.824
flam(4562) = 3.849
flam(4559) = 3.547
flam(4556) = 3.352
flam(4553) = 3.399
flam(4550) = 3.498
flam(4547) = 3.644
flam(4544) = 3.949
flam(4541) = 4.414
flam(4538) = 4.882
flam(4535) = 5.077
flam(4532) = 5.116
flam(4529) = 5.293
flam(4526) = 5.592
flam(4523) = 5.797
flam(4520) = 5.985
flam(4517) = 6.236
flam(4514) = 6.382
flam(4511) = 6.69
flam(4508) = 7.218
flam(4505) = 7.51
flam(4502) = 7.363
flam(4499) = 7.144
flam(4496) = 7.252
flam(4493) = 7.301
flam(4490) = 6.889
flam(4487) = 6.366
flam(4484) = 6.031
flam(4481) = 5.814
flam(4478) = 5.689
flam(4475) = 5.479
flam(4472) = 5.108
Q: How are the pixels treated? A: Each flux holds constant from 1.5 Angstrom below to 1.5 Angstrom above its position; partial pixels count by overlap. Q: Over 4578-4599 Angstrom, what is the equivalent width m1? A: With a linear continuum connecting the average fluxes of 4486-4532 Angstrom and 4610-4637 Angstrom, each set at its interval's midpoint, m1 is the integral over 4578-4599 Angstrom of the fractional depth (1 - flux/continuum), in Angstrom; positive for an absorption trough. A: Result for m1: 4.7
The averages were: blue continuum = 6.56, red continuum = 3.34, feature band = 3.35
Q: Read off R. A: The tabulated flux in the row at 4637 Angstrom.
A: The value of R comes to 2.994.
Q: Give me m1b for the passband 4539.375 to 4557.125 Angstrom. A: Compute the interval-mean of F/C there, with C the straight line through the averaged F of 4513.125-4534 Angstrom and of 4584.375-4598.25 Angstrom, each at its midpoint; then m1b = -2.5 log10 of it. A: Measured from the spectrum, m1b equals 0.29 mag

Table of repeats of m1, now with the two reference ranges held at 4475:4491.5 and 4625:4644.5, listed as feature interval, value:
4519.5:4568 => 5.43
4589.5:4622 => 3.18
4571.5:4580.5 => 1.64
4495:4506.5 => -3.13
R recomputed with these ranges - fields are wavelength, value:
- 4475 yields 5.479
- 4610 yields 3.219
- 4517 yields 6.236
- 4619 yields 3.491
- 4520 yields 5.985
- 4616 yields 3.544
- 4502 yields 7.363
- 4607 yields 3.249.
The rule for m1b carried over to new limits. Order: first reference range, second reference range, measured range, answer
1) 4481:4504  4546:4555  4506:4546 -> -0.14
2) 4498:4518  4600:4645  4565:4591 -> 0.32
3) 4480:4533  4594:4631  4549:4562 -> 0.39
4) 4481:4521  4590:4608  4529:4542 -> 0.12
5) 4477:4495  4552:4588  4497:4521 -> -0.21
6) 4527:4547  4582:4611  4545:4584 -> 0.14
